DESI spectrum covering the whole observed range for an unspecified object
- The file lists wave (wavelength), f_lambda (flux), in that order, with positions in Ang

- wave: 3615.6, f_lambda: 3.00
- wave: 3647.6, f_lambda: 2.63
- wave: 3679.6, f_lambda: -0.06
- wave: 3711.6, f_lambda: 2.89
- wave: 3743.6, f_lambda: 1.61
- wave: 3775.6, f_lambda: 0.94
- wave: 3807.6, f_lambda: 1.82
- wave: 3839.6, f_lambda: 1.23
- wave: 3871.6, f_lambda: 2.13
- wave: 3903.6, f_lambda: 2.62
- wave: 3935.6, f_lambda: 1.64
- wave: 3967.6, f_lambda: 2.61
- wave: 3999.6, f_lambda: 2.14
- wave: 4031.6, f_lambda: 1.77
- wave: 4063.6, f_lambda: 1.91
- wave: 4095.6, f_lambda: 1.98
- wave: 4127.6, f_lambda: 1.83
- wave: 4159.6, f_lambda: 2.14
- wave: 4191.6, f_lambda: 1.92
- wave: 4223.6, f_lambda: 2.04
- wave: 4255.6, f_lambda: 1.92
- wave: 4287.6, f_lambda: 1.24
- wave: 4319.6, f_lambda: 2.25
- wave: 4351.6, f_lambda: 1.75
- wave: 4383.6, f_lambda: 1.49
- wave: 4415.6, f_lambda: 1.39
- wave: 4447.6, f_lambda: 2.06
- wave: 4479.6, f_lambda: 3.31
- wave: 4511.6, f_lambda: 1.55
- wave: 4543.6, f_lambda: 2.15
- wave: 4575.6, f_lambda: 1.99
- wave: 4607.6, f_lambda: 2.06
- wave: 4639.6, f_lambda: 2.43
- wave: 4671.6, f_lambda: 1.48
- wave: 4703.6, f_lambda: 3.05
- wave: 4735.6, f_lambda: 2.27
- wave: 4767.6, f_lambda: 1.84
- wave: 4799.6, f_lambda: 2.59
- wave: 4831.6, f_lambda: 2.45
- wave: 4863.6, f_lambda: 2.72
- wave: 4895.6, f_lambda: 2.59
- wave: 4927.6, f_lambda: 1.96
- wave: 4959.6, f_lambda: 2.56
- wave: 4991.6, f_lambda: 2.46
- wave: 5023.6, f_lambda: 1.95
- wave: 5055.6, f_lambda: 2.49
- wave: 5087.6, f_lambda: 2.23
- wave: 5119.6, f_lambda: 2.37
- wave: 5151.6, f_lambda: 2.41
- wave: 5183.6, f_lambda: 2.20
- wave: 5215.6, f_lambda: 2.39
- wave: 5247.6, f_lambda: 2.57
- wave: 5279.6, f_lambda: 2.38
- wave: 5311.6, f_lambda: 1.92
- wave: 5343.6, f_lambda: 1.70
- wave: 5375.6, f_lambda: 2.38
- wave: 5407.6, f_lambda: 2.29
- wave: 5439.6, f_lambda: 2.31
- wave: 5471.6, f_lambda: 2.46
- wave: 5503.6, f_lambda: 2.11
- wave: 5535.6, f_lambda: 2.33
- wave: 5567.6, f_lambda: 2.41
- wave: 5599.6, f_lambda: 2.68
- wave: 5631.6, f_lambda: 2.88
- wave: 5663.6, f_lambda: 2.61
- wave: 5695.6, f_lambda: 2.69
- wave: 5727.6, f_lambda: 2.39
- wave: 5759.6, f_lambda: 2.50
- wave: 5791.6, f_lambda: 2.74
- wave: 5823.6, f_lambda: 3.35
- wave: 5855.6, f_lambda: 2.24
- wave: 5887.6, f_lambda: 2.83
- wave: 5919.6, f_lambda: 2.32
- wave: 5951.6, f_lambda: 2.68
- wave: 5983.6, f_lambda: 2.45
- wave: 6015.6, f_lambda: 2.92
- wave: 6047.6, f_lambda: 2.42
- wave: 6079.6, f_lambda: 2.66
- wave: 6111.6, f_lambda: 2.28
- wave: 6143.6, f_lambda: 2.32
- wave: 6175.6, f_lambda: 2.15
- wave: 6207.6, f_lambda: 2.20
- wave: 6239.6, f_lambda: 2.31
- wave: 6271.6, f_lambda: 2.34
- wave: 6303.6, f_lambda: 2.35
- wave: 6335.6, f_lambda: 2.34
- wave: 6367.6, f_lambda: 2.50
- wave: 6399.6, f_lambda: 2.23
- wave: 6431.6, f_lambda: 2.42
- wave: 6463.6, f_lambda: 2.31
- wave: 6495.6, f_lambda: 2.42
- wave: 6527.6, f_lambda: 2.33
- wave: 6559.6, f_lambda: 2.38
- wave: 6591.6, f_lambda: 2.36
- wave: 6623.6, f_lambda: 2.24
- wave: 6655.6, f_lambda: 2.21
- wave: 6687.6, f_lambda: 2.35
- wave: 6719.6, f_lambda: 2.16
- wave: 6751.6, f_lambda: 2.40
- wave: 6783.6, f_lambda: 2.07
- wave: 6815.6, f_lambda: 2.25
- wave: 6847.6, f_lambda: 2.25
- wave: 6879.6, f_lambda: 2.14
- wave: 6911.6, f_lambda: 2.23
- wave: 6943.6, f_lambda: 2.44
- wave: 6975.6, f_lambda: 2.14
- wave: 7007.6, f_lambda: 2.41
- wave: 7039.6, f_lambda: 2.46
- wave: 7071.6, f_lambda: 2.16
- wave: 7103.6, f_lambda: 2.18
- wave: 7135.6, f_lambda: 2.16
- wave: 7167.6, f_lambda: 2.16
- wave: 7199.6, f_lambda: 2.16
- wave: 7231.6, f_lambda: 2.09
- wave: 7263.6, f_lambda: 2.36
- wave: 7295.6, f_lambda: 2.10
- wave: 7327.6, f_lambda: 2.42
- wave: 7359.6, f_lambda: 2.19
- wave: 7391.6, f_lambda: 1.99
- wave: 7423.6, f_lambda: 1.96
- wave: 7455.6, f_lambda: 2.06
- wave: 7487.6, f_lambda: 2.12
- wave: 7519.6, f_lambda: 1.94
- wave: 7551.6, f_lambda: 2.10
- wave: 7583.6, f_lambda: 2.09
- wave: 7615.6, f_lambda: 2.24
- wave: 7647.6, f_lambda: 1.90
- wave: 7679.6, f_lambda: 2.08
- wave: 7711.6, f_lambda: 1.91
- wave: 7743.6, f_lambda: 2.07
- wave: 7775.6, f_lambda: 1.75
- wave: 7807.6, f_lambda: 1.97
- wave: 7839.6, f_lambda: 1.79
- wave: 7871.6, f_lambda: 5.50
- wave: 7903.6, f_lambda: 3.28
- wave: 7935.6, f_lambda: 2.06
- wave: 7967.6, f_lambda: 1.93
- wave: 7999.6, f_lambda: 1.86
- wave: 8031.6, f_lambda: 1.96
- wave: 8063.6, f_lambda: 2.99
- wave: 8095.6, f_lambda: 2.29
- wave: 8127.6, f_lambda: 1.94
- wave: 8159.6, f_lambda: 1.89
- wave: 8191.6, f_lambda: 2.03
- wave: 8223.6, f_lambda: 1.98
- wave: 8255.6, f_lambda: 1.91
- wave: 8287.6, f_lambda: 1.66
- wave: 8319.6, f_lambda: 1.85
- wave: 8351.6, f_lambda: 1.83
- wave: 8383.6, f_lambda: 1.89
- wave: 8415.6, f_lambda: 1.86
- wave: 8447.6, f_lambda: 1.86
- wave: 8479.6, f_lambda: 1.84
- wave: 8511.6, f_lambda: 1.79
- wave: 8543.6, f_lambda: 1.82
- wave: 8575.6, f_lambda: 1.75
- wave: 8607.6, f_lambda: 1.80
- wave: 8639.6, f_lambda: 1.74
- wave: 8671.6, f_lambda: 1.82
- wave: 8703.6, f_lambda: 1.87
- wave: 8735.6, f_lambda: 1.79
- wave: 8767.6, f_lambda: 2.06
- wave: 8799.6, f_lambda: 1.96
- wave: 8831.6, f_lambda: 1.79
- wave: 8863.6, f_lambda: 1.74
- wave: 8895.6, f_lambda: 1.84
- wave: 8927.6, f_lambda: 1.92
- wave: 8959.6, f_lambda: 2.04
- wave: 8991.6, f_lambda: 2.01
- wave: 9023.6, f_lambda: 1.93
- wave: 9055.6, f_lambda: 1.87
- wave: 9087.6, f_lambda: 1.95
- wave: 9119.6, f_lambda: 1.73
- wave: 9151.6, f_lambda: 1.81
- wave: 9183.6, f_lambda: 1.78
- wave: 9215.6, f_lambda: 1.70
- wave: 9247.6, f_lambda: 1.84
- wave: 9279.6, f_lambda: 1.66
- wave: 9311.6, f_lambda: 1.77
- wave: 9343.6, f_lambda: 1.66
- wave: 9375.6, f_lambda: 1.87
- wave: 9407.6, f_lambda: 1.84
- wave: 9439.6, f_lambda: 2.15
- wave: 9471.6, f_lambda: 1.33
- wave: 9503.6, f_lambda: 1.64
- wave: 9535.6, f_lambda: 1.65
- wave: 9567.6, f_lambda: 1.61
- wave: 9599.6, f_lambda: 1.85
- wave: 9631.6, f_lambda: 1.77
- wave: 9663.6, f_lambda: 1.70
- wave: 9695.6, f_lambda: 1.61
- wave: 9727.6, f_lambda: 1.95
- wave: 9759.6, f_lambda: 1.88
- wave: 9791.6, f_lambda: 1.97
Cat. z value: 0.200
